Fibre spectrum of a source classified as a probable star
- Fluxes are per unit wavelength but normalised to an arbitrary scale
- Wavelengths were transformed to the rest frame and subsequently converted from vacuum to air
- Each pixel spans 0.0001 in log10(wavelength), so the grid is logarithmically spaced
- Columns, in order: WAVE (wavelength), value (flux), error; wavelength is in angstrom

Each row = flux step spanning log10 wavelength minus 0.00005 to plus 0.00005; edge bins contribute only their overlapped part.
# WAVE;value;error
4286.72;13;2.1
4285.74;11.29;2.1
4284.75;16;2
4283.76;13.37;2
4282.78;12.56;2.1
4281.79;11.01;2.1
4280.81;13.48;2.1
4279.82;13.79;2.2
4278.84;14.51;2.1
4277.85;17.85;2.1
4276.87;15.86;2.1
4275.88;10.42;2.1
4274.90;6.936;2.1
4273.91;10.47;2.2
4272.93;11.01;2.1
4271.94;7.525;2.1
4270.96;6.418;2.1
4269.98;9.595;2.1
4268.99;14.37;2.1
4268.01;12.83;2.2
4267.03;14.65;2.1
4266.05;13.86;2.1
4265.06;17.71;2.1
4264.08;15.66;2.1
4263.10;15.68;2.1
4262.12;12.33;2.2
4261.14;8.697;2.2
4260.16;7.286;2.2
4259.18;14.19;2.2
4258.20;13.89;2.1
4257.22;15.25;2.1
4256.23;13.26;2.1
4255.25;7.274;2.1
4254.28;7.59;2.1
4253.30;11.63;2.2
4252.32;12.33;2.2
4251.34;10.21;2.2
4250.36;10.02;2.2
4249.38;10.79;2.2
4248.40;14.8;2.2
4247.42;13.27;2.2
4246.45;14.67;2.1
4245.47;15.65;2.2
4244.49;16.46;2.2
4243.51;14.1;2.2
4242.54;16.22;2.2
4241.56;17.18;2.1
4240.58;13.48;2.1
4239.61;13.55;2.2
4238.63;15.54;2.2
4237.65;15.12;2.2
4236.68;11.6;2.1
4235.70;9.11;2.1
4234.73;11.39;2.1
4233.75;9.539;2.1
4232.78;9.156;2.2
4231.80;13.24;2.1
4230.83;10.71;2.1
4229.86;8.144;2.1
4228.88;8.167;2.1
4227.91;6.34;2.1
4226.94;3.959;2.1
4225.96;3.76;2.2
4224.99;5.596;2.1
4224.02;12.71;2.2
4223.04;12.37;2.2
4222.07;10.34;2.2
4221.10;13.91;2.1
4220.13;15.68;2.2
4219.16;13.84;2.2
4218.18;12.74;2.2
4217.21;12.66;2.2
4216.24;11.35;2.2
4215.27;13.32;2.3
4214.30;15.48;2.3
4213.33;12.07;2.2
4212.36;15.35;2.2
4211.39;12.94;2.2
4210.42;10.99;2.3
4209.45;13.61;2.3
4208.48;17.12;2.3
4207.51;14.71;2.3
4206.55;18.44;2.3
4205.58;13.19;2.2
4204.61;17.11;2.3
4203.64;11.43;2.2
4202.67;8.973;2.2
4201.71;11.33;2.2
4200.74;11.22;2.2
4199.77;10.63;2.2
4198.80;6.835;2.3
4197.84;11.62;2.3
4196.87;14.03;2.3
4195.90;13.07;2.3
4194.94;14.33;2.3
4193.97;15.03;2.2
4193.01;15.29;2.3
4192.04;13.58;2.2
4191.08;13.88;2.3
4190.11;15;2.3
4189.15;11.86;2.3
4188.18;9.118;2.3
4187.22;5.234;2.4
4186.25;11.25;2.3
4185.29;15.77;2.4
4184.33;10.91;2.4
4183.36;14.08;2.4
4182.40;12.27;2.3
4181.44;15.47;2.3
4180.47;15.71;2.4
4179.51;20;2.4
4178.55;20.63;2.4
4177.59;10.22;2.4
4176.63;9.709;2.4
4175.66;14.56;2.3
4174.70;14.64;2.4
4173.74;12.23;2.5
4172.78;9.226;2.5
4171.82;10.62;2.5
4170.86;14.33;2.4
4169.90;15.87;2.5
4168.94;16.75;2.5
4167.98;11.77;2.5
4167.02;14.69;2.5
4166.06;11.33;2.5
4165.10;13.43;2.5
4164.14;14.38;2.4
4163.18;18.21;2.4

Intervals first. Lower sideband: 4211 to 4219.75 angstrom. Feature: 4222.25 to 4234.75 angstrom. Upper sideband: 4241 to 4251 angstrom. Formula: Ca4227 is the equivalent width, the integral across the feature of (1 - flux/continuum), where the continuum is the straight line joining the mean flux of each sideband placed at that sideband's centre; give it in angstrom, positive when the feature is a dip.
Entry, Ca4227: 4.49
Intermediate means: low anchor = 13.3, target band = 8.79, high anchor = 14.2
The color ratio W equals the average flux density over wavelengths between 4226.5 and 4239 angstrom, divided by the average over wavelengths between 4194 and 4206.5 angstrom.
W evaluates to 0.82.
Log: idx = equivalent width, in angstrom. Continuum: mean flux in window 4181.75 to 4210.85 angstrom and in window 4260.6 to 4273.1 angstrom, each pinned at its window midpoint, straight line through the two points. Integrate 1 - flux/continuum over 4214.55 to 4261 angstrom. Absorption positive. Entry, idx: 2.7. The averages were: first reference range 12.8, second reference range 12.3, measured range 11.8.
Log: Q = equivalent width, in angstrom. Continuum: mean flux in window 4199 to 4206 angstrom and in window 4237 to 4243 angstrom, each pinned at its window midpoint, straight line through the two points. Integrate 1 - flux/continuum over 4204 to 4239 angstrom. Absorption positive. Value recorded 3.4 angstrom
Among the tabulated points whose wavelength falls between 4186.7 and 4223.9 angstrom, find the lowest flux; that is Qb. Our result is 5.234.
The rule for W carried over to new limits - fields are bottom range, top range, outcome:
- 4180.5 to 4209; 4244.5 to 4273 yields 0.95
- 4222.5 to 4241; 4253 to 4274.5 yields 1.16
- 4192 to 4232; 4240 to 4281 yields 1.05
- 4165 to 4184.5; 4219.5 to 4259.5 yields 0.85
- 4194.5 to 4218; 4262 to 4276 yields 0.92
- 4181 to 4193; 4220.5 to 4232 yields 0.73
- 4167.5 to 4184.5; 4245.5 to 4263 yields 0.85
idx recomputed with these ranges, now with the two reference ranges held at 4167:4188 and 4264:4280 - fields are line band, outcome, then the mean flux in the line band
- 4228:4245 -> 0.5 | 12.4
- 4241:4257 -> -0.3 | 12.9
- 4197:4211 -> 0.4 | 12.7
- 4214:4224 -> -0.1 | 13.1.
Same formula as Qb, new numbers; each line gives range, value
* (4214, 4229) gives 3.76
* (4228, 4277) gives 6.418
